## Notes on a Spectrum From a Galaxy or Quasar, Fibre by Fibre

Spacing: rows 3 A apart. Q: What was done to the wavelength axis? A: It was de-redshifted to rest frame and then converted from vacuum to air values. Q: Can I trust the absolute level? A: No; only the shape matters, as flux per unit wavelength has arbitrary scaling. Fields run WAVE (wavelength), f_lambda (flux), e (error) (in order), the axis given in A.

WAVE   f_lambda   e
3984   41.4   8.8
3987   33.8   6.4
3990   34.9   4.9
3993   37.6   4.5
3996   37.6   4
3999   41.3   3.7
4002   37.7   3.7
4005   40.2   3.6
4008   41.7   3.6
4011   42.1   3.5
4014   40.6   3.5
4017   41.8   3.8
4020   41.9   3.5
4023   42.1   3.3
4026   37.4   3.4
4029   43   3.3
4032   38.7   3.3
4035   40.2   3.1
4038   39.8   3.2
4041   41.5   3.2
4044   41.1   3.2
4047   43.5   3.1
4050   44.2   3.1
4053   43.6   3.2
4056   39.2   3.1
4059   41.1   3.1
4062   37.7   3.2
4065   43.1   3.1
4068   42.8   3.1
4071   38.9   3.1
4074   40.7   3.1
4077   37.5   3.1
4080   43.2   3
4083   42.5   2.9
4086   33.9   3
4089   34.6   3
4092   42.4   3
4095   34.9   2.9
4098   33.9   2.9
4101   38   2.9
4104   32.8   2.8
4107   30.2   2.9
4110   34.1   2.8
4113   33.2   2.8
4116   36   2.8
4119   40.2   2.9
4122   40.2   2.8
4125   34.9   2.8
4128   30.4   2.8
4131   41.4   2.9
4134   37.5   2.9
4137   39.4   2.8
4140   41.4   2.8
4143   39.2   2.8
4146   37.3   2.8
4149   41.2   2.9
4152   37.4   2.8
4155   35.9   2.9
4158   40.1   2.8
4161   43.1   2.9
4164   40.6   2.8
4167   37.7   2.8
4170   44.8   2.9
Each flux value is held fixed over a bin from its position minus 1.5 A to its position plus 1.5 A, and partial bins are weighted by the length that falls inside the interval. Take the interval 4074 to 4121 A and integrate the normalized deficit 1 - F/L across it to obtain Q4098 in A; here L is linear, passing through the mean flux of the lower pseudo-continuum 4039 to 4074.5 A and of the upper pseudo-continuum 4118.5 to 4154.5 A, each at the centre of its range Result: 3.7 A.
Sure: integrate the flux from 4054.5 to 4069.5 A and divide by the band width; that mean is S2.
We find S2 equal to 40.8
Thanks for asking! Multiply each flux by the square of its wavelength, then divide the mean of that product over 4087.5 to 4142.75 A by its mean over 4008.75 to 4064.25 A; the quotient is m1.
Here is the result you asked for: 0.92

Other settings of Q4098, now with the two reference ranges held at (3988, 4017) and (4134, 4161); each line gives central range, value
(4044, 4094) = -1.6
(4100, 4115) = 2.1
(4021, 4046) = -0.8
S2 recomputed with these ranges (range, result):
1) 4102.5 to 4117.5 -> 33.3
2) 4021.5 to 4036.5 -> 40.3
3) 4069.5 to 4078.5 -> 39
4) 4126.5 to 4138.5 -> 37.2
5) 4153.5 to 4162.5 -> 39.7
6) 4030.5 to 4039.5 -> 39.6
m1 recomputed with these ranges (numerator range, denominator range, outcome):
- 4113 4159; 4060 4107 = 1.02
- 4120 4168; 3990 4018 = 1.04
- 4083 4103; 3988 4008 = 1.00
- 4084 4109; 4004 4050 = 0.89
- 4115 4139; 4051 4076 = 0.95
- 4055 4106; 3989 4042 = 0.99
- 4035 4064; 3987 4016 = 1.08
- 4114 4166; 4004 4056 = 0.98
